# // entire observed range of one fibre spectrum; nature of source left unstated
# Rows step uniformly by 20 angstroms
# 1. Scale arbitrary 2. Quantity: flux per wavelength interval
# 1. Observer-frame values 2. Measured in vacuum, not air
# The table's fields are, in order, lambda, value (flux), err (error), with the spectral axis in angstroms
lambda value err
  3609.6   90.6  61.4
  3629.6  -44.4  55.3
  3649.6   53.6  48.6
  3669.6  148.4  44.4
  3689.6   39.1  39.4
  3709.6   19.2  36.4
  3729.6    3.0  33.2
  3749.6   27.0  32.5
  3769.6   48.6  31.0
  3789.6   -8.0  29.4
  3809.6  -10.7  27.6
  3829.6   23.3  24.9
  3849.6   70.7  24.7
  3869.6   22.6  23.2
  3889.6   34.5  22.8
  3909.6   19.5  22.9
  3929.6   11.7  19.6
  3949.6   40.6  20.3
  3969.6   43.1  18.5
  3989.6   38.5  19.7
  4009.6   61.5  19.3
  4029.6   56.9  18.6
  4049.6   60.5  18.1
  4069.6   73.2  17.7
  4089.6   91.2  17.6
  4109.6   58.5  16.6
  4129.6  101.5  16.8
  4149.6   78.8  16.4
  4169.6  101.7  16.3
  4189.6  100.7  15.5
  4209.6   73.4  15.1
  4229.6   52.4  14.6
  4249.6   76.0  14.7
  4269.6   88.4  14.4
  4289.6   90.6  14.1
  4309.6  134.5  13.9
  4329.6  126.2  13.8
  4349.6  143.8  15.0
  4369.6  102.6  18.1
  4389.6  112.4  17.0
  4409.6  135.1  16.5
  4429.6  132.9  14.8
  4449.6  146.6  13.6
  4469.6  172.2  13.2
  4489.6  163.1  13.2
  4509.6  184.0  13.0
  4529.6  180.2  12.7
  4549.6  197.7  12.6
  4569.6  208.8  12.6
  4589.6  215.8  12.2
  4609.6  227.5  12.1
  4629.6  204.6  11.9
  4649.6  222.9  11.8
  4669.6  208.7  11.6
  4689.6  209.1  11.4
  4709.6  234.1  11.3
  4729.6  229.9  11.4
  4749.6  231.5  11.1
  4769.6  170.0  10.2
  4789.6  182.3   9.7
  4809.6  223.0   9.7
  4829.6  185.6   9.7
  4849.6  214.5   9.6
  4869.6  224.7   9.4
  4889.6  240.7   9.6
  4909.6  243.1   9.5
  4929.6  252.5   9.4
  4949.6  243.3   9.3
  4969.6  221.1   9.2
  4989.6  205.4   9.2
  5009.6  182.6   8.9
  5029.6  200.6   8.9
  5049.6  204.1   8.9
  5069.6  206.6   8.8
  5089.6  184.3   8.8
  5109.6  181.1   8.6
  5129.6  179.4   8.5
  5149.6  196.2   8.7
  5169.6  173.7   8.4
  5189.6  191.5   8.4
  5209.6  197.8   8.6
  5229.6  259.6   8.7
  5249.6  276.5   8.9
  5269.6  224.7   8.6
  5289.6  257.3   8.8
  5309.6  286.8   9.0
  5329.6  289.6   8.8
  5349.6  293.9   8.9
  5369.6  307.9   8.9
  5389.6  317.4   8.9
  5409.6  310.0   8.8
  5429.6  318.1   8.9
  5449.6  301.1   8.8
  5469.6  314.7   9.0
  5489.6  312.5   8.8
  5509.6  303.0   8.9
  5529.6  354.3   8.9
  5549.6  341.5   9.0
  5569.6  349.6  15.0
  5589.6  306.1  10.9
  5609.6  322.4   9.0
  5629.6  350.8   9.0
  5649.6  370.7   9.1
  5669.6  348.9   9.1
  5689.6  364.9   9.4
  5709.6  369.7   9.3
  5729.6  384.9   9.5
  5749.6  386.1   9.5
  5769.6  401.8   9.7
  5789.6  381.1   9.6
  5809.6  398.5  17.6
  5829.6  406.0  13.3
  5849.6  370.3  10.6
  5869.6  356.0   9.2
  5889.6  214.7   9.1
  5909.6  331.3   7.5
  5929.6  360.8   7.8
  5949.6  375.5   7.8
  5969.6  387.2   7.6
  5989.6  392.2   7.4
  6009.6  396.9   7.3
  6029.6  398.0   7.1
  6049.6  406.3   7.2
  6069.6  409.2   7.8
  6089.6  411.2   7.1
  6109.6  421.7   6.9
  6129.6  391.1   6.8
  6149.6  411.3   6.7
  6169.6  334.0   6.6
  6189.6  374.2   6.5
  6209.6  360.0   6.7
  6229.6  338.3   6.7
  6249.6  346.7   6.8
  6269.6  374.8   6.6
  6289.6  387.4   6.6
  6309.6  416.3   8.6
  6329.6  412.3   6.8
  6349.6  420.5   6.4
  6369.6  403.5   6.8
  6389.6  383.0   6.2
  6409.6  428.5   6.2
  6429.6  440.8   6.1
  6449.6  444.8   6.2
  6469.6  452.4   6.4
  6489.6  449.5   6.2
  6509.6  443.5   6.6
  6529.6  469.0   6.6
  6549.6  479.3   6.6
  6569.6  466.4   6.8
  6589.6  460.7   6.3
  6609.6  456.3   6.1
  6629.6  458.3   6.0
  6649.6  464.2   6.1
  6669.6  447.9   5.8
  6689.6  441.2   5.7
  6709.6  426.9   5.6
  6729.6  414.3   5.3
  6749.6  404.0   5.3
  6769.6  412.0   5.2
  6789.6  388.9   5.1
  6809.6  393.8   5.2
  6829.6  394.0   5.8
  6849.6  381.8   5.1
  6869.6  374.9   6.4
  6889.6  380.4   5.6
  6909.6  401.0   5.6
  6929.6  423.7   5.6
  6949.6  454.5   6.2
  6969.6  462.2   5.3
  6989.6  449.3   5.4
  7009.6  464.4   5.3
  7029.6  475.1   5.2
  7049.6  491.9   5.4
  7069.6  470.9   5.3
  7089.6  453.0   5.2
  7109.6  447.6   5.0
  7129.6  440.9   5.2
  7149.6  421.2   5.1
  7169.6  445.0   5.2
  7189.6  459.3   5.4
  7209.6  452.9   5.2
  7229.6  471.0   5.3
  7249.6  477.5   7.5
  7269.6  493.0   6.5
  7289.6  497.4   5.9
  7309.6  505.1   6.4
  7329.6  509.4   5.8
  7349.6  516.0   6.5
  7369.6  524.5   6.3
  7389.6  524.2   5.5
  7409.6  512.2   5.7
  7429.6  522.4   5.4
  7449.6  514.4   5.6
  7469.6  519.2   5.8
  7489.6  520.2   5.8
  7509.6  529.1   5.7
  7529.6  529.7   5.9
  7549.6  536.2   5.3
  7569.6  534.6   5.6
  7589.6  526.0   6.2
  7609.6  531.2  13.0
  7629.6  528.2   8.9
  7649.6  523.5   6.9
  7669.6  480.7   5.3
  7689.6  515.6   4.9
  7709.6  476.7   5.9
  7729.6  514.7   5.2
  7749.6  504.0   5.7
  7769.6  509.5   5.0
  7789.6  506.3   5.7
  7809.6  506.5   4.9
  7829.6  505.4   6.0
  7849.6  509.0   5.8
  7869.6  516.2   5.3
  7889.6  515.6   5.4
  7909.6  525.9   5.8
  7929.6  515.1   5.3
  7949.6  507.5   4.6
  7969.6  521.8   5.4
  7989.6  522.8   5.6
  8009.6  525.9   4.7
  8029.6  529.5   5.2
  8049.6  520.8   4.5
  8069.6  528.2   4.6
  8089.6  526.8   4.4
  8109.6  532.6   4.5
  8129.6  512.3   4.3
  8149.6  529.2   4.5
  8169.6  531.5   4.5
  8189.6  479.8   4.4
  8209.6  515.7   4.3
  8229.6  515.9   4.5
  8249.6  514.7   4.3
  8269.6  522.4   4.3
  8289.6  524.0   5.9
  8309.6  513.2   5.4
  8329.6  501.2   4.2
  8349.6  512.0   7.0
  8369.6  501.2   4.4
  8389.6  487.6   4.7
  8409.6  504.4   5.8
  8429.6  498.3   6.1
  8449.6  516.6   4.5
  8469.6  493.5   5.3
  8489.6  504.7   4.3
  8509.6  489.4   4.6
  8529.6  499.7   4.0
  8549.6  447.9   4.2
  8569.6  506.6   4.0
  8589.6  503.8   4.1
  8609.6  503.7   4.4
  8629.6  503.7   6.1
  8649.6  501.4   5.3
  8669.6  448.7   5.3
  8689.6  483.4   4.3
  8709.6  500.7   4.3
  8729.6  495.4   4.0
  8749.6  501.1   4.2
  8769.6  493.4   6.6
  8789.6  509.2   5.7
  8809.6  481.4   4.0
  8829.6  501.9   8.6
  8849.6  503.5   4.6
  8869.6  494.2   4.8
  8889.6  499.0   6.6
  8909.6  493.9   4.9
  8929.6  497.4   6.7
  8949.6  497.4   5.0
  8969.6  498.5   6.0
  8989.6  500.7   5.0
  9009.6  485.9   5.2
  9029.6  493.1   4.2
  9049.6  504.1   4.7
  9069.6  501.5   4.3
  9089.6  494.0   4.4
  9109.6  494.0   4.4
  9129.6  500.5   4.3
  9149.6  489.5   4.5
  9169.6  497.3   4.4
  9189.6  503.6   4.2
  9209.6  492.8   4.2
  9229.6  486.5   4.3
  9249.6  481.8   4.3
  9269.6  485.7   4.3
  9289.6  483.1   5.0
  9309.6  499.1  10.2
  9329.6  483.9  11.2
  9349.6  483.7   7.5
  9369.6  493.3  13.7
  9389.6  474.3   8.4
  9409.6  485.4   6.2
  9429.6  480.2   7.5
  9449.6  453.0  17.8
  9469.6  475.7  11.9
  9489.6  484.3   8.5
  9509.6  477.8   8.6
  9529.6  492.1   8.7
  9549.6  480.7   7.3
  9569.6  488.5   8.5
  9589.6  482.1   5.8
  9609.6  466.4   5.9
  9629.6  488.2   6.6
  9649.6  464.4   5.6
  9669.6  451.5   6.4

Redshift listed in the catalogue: 0.00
